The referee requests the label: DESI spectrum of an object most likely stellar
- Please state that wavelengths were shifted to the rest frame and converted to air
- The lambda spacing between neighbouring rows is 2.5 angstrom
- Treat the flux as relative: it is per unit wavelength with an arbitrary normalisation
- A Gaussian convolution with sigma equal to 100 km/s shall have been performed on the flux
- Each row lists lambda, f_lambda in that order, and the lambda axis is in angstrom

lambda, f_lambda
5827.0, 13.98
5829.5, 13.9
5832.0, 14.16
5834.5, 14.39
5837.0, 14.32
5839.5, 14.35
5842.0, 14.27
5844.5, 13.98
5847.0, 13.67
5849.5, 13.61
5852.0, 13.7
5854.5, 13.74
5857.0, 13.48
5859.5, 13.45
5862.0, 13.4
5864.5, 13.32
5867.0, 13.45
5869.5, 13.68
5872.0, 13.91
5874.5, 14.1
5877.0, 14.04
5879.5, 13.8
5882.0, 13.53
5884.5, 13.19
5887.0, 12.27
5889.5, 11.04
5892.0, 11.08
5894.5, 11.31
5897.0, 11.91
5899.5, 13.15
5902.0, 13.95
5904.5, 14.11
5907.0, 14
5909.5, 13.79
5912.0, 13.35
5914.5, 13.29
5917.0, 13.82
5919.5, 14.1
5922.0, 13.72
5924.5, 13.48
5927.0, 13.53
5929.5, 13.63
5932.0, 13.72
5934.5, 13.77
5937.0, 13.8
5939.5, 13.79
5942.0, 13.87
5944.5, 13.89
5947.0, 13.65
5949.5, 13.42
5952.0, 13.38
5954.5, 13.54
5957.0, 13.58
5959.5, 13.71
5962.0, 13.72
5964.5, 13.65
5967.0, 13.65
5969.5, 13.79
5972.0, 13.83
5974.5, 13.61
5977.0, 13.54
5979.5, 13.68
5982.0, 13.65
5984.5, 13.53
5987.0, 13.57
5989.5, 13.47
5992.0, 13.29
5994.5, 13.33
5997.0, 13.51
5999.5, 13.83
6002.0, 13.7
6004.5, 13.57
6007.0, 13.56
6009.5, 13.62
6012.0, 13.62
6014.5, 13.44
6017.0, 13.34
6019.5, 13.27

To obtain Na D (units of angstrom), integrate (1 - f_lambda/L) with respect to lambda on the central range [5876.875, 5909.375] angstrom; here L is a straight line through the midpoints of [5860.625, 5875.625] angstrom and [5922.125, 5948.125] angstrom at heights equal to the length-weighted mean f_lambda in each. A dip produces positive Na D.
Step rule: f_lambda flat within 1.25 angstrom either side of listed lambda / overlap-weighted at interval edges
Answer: 1.9 angstrom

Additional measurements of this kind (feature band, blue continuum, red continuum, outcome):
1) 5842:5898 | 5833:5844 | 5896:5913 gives 2.9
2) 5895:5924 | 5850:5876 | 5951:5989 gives 0.3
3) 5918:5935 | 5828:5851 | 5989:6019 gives 0.1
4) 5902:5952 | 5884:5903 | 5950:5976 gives -3.3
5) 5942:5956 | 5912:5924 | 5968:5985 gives 0.1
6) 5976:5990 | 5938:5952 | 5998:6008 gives 0.1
